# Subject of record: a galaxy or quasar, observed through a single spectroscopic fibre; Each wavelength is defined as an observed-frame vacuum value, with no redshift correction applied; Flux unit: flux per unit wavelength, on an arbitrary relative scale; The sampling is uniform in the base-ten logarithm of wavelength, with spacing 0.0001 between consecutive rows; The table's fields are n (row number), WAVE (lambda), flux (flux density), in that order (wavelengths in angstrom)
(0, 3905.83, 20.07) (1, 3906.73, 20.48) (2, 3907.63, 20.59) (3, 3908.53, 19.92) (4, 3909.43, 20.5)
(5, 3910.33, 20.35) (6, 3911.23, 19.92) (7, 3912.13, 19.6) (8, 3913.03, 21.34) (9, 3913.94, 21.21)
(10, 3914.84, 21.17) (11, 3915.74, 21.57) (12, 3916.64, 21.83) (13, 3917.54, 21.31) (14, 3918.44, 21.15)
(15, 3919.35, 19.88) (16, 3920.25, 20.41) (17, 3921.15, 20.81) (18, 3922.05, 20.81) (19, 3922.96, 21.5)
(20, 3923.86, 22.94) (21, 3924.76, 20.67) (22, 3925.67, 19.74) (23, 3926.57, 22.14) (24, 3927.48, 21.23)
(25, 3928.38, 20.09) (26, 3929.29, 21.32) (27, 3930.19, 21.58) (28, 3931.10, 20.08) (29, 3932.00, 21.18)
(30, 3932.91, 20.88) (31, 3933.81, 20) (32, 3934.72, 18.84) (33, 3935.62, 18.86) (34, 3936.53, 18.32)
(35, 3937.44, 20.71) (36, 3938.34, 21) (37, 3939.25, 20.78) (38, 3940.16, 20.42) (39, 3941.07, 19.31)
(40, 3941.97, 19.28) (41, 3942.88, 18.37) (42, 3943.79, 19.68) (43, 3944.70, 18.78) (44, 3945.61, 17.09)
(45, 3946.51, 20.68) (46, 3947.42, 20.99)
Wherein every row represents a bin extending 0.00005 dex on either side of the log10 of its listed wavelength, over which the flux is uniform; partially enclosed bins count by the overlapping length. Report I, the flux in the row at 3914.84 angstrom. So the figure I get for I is 21.17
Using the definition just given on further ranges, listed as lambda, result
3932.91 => 20.88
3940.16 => 20.42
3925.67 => 19.74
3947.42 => 20.99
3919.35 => 19.88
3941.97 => 19.28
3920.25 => 20.41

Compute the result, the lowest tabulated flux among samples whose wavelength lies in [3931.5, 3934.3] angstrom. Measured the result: 20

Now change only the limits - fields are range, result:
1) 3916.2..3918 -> 21.31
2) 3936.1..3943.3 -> 18.32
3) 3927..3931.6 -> 20.08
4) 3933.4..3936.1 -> 18.84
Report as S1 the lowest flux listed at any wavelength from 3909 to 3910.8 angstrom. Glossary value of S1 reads 20.35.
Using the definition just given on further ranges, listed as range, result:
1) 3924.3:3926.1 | 19.74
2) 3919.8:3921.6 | 20.41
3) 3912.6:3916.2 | 21.17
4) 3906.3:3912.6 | 19.6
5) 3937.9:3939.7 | 20.78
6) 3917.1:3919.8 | 19.88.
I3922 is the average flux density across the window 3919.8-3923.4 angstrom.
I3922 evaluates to 20.9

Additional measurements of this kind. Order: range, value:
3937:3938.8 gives 20.9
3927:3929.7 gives 20.8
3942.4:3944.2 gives 19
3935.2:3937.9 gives 19.3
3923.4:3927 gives 21.4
